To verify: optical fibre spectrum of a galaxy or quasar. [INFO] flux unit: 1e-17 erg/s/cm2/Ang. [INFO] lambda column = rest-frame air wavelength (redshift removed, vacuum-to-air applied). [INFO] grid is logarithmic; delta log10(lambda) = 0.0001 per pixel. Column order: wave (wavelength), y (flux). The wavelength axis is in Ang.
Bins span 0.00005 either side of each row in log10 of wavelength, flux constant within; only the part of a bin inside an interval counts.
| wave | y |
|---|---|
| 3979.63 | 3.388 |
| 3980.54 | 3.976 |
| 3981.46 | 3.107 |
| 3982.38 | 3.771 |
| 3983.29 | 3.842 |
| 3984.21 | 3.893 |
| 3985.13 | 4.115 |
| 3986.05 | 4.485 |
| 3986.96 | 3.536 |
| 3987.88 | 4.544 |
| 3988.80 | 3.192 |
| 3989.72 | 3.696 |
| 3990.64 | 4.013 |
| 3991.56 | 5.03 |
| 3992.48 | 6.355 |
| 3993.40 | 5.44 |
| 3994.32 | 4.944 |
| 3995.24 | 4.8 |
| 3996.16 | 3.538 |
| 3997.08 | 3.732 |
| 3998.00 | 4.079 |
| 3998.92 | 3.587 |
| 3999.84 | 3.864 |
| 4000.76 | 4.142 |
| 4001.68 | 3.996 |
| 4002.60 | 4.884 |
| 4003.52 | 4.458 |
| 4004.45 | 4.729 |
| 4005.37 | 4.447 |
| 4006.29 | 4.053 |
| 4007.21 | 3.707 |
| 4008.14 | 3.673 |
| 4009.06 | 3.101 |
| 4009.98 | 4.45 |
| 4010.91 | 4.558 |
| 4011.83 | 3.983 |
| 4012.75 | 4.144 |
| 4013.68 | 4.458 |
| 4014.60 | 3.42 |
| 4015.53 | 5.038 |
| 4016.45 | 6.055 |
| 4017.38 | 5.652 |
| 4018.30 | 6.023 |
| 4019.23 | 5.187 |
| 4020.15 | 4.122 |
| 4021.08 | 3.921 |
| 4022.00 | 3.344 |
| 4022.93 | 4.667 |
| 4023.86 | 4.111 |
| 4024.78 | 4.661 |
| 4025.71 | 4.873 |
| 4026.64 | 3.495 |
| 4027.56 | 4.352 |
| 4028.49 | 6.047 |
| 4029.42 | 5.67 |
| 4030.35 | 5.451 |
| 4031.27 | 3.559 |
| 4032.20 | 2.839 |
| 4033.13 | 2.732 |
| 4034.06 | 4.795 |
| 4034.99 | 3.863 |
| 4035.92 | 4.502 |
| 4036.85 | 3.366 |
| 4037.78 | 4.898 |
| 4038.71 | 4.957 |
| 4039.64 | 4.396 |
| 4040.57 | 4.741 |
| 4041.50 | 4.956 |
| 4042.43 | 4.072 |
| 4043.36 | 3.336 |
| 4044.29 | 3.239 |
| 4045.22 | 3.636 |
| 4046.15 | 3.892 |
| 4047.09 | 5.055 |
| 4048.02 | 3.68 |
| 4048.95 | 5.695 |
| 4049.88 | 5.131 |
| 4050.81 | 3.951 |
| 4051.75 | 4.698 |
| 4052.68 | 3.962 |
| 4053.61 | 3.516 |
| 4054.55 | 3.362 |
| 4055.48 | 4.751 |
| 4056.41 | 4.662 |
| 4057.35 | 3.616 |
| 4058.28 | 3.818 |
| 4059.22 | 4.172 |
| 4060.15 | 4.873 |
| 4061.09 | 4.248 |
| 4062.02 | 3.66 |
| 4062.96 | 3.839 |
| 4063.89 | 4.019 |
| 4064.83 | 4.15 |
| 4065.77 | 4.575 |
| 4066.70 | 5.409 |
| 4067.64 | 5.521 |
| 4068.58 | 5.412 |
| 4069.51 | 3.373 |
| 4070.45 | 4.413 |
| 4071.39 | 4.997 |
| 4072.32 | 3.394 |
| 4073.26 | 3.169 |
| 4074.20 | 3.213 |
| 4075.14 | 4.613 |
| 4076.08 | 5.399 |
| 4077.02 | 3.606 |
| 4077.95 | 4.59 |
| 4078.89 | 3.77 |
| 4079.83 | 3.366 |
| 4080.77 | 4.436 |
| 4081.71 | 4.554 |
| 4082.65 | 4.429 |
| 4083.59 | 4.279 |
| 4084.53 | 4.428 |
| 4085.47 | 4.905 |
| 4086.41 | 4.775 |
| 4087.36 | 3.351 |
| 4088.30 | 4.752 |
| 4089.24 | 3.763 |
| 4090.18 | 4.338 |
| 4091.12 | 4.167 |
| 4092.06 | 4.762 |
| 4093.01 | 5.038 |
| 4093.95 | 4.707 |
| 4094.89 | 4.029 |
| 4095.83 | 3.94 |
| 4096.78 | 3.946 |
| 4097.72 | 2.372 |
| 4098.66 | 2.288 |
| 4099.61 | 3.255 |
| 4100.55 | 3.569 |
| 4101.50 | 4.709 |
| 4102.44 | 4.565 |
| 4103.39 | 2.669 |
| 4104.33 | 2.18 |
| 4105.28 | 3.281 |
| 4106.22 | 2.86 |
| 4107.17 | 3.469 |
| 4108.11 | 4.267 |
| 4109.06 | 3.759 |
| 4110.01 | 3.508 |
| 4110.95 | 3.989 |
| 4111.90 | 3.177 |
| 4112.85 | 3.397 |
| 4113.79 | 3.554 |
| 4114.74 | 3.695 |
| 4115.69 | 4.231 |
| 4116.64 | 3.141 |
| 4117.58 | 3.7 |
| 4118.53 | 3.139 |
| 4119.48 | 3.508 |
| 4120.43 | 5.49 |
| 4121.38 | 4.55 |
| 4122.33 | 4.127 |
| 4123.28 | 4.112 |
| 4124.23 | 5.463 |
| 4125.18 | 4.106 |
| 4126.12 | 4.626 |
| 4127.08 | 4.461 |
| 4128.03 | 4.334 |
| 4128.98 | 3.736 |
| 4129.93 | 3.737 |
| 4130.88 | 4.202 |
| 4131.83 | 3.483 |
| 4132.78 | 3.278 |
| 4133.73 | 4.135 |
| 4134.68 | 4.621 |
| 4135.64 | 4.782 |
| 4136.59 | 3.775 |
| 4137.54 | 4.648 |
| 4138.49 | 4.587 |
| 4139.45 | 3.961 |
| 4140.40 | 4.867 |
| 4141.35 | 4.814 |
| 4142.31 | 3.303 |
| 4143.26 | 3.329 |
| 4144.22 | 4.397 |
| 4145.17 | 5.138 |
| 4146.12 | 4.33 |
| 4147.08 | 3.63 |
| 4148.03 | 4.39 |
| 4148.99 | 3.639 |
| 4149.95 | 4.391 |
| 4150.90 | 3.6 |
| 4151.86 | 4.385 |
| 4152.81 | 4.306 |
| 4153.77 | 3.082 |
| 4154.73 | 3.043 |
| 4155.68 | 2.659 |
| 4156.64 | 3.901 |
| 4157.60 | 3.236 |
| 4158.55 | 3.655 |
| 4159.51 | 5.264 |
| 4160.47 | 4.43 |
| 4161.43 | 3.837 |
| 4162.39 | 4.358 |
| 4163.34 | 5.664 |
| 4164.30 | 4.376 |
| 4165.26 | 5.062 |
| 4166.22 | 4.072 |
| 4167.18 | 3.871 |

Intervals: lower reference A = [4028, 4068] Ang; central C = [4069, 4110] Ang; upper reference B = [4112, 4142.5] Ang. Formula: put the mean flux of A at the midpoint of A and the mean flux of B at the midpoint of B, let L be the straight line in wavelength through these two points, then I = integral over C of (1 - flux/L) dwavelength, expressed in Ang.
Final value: 2.5 Ang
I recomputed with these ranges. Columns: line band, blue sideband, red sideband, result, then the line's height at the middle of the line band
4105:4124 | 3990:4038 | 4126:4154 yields 1.9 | 4.19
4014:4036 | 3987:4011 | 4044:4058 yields -1.5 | 4.22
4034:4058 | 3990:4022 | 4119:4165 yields 0.6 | 4.36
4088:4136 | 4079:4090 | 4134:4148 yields 4.3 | 4.28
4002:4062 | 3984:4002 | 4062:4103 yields -1.6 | 4.22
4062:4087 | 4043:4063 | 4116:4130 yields -1.0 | 4.14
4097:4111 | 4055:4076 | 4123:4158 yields 2.7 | 4.18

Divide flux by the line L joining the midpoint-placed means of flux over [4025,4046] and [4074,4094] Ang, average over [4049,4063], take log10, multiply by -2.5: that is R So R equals 0.022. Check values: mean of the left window 4.26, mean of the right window 4.34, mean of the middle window 4.21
